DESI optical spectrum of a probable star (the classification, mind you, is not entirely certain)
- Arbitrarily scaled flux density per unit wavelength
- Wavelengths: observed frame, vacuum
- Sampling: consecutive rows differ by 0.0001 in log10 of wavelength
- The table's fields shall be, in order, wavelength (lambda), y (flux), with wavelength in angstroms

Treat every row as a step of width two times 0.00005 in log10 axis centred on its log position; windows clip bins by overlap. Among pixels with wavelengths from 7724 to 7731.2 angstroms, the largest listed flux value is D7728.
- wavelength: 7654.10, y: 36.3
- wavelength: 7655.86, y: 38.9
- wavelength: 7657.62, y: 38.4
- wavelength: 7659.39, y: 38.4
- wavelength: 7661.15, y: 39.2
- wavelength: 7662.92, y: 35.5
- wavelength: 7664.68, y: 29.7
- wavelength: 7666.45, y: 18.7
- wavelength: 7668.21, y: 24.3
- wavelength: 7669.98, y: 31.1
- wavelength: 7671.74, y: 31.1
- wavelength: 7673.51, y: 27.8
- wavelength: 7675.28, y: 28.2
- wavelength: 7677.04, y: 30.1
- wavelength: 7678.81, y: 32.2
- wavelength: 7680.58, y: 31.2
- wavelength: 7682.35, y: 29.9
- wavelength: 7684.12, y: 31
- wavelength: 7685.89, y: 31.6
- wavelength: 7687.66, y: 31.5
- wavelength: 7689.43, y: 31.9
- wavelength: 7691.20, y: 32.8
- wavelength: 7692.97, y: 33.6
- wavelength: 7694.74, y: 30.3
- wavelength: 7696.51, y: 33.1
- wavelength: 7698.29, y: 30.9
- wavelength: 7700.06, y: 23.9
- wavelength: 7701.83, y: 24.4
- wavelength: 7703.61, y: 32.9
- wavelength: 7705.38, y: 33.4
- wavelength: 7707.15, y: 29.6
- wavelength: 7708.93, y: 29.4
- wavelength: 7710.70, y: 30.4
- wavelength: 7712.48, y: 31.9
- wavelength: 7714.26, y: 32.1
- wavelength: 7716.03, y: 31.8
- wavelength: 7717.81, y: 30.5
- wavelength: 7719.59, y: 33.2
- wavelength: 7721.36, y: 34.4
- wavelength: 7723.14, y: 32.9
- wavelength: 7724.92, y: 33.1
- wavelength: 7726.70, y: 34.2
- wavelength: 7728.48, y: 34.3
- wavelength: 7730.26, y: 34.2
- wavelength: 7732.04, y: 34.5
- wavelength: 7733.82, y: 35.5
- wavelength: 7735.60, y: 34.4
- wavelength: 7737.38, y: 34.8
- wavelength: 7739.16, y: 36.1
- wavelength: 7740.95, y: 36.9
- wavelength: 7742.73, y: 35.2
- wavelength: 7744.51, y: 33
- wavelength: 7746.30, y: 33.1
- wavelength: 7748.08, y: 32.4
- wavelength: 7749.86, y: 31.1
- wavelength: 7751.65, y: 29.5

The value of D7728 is 34.3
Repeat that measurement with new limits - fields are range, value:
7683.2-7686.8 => 31.6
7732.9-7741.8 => 36.9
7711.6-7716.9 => 32.1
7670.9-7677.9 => 31.1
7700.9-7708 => 33.4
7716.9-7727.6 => 34.4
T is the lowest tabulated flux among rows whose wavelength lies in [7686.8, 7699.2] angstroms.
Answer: 30.3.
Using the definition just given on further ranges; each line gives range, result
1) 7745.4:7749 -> 32.4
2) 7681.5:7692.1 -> 29.9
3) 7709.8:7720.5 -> 30.4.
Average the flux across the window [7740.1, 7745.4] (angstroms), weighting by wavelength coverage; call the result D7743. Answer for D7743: 35.1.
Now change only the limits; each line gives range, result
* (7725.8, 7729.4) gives 34.2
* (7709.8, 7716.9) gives 31.6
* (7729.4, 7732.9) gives 34.4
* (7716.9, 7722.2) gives 32.7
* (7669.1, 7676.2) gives 29.6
